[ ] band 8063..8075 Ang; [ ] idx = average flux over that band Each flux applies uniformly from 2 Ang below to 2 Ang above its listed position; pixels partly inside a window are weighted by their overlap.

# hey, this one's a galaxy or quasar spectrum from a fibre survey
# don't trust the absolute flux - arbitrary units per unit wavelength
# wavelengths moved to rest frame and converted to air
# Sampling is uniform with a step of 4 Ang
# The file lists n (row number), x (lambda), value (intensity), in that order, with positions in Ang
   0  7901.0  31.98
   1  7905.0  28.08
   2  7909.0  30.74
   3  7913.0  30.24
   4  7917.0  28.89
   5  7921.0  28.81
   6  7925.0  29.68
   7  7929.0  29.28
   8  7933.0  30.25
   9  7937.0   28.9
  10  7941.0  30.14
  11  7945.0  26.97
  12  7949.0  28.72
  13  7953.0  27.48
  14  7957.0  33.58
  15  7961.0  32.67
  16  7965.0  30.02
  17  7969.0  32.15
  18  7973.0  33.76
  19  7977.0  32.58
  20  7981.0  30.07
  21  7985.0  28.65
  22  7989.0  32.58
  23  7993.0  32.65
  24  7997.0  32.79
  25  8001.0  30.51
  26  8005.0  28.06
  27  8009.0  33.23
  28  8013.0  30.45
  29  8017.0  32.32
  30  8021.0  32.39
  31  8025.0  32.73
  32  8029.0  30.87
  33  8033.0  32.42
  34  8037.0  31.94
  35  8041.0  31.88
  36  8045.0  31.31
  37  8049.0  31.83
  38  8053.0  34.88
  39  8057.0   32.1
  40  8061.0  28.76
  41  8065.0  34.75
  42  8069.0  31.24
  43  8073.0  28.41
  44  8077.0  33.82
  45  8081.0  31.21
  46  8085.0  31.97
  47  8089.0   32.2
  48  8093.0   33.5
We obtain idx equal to 31.5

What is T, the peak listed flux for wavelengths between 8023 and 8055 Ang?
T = 34.88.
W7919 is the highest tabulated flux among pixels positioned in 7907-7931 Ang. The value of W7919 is 30.74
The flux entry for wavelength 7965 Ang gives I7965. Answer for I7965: 30.02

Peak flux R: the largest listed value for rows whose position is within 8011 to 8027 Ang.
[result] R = 32.73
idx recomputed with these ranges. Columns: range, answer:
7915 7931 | 29.2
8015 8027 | 32.5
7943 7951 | 27.8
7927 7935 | 29.8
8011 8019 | 31.4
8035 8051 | 31.7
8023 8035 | 32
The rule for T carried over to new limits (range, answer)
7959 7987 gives 33.76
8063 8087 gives 34.75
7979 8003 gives 32.79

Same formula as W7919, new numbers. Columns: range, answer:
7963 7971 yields 32.15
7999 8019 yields 33.23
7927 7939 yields 30.25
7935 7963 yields 33.58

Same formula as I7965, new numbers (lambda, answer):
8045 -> 31.31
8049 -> 31.83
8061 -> 28.76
